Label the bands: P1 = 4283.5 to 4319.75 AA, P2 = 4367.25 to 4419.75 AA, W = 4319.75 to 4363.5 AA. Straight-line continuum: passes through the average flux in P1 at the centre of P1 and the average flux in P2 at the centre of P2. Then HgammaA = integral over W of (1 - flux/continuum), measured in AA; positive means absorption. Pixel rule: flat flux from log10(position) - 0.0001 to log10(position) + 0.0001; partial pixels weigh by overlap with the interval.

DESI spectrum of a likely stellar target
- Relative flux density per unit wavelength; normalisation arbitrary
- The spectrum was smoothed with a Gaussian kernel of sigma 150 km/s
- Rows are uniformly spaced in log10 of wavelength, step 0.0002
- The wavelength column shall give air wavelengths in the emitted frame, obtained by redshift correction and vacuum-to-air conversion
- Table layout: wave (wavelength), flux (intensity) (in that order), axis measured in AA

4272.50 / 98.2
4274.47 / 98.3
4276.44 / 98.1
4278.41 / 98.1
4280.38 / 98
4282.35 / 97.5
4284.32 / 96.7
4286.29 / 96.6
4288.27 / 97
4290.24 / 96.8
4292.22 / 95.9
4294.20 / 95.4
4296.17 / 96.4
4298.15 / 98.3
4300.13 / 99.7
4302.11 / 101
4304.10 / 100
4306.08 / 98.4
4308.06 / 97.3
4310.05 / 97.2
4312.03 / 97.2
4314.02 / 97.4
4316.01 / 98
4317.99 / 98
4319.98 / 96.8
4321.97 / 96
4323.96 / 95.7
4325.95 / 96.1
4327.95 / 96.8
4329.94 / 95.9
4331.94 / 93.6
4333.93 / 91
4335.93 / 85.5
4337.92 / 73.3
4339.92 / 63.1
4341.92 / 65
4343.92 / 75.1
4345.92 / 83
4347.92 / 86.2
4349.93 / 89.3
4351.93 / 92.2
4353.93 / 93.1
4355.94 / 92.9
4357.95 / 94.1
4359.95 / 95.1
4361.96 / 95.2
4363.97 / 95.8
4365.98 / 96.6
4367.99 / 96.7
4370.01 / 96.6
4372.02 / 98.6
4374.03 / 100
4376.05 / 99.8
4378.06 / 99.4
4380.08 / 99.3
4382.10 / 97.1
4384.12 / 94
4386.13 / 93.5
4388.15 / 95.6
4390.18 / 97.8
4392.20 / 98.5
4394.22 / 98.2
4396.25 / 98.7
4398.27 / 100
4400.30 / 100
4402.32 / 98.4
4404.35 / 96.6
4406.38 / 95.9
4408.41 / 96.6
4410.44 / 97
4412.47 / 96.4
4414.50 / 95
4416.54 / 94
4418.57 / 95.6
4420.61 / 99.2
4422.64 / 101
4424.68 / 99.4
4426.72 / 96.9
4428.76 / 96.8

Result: 4.1 AA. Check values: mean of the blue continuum 97.6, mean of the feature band 88.3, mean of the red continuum 97.3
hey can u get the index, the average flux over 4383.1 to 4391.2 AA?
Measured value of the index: 95.3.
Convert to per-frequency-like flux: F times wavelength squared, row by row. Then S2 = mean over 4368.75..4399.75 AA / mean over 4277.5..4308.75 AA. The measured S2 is 1.0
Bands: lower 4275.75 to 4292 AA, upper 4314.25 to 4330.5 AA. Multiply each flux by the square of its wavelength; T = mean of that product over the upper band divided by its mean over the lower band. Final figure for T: 1.0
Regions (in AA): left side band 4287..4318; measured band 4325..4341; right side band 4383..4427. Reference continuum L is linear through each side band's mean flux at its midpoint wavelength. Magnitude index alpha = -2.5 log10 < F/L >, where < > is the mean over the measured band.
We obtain 0.13 mag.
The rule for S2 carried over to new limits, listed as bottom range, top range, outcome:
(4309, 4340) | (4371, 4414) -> 1.09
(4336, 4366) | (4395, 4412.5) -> 1.17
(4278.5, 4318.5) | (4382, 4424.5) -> 1.04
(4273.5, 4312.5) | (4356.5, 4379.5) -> 1.03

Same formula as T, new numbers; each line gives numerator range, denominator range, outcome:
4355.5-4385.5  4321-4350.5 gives 1.15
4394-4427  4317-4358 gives 1.15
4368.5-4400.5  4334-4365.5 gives 1.16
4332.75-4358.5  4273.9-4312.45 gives 0.87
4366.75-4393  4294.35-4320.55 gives 1.03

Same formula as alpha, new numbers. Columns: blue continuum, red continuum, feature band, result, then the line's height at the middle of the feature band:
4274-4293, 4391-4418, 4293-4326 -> -0.004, 97.3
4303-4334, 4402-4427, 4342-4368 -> 0.079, 96.9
